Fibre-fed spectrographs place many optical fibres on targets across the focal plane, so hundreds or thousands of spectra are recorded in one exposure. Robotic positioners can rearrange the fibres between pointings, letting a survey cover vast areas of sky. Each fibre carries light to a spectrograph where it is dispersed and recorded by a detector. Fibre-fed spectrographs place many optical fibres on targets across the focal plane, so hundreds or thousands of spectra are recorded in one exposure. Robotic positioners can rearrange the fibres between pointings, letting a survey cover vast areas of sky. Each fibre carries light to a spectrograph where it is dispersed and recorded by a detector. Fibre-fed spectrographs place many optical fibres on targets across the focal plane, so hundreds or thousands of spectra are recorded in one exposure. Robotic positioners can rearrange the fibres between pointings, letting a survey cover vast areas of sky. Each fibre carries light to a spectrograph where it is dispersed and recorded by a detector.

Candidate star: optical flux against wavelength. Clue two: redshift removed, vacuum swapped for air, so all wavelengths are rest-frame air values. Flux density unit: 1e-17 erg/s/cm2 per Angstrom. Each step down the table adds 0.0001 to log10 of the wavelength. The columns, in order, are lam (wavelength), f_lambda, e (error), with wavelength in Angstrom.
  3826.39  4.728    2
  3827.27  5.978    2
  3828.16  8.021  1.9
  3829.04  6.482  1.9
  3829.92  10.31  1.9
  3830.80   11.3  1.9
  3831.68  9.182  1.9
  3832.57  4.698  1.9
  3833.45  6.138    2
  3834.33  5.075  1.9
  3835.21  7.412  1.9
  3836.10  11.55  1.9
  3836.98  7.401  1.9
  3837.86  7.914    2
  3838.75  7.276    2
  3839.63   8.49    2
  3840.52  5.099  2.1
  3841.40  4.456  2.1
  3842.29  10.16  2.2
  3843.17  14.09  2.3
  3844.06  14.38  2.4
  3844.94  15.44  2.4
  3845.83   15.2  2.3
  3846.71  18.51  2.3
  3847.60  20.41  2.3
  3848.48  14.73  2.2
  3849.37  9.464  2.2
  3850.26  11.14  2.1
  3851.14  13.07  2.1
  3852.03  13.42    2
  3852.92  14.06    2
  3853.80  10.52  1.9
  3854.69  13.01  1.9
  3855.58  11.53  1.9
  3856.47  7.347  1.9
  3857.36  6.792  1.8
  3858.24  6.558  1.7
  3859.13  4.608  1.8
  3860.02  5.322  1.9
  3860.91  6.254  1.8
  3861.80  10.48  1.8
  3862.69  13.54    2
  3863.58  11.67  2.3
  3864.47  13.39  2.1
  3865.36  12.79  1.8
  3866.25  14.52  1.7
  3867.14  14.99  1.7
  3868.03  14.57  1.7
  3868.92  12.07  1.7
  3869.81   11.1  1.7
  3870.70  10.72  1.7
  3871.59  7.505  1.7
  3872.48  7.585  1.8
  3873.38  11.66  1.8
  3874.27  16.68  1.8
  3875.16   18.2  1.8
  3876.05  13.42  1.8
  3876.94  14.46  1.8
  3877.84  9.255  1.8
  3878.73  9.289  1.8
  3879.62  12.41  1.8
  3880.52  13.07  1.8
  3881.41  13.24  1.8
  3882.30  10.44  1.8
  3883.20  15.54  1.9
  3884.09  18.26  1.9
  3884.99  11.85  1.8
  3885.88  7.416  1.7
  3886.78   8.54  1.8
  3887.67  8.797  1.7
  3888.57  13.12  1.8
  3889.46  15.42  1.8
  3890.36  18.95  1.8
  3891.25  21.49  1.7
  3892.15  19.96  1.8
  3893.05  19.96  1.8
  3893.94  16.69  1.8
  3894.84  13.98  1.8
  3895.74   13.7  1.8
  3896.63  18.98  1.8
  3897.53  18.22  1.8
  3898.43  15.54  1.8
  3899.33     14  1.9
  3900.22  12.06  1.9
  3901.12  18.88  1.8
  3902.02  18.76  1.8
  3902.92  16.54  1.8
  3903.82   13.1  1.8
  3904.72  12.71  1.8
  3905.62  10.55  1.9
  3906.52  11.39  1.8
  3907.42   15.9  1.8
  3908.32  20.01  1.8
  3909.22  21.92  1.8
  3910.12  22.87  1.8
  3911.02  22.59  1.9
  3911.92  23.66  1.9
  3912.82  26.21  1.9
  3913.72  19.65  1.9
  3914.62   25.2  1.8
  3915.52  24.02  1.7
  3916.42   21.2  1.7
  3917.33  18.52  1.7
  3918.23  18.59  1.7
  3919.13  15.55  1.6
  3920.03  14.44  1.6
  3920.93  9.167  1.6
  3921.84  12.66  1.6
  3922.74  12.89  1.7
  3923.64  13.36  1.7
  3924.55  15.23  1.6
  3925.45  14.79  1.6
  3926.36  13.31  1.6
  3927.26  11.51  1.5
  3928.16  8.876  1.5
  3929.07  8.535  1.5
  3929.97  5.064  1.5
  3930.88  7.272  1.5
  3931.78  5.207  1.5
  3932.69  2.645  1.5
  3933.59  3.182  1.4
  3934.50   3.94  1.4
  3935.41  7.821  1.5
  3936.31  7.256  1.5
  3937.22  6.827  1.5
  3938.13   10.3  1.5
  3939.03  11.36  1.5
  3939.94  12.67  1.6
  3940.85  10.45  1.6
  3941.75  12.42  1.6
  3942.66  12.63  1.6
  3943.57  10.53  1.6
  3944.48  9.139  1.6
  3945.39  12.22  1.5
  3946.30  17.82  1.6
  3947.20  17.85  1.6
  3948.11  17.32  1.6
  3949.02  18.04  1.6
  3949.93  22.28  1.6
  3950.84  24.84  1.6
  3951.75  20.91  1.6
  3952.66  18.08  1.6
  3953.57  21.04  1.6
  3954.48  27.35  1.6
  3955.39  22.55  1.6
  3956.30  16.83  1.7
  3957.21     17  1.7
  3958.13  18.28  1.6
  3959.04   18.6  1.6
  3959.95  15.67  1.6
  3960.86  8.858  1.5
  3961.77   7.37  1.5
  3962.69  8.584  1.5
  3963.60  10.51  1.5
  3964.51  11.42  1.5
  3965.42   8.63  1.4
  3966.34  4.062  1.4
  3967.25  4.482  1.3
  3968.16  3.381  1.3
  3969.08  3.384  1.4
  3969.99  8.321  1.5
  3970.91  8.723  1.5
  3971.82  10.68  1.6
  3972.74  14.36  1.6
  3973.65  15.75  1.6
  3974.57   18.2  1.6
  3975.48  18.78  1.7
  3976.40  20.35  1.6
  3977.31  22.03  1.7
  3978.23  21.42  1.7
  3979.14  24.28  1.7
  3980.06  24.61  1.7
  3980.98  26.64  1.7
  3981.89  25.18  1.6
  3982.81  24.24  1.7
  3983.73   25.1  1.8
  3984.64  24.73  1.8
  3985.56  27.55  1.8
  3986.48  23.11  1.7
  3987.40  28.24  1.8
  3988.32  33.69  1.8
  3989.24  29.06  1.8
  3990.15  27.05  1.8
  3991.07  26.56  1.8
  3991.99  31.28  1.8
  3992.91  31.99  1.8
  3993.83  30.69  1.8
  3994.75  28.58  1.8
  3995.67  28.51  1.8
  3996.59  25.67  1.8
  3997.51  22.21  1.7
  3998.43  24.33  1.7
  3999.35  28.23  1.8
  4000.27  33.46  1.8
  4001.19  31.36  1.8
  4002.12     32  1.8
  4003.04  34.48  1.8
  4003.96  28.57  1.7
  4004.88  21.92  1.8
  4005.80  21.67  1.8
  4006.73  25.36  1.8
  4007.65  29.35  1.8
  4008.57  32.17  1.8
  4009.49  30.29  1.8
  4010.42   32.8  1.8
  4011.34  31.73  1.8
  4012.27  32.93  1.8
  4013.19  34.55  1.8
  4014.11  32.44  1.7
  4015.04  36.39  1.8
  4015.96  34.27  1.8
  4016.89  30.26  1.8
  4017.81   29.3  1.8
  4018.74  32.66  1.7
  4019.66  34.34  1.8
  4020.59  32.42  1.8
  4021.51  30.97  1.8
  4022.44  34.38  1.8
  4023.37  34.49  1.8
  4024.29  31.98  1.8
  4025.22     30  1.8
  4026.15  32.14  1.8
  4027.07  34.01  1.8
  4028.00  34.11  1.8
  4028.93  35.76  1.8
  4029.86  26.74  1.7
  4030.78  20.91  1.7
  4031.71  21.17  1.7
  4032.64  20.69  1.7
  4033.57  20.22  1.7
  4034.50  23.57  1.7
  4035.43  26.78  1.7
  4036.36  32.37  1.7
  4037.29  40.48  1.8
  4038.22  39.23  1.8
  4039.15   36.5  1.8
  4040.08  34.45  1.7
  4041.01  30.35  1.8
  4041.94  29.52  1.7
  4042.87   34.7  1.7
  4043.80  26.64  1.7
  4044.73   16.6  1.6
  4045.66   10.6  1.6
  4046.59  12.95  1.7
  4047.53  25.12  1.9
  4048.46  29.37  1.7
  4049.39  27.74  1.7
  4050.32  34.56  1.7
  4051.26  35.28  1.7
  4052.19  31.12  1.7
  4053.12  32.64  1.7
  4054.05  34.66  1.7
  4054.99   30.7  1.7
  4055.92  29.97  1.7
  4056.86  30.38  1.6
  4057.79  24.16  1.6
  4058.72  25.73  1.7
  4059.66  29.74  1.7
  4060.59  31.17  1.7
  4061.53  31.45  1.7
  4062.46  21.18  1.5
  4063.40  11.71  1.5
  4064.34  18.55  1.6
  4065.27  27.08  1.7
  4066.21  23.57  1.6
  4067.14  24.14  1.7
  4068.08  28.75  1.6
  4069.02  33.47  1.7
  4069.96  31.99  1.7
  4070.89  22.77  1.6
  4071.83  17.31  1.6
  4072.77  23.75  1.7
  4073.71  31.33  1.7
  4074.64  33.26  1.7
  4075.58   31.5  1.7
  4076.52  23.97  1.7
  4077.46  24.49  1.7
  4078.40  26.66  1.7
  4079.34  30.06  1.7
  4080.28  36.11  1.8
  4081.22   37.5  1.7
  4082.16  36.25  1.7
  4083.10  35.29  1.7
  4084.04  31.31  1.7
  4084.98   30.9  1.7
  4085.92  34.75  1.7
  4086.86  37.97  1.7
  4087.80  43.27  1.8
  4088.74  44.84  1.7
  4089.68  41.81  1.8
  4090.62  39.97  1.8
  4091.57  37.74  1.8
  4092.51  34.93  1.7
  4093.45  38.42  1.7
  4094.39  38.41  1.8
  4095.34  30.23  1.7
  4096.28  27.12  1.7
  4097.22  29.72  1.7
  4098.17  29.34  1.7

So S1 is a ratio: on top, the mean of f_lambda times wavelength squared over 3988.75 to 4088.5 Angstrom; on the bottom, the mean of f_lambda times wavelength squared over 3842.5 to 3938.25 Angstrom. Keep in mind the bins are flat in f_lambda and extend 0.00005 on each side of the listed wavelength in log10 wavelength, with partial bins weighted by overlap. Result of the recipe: 2.4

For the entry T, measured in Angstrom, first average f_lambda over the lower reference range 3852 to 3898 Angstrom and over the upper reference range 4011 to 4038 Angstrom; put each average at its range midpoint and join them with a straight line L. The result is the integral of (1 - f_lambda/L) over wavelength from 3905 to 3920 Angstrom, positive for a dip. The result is -2.1 Angstrom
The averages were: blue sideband 12.6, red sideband 30.8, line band 19.6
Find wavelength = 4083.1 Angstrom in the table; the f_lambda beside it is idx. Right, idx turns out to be 35.29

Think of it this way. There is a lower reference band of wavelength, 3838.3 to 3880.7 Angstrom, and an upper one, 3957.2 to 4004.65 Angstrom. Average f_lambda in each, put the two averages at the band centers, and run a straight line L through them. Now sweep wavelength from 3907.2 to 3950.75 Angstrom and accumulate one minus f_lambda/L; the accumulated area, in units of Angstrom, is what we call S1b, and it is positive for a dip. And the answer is 6.51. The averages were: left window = 11.5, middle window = 14.1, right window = 20.8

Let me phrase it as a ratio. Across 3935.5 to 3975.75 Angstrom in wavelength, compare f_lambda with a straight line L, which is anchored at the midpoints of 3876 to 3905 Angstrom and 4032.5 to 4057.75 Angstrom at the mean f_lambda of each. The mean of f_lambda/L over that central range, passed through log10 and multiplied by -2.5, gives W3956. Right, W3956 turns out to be 0.453 mag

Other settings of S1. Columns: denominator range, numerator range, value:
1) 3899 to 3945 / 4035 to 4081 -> 2.21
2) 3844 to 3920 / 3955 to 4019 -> 1.68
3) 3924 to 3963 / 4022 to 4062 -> 2.34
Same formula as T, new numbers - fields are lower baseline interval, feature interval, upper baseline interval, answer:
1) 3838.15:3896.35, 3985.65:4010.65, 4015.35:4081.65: -4.6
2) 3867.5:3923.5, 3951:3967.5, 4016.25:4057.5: 5.2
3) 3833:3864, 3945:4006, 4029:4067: 2.2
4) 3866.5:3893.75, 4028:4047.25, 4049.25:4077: -1.1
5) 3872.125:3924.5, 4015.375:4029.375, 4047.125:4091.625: -3.4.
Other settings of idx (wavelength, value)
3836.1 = 11.55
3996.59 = 25.67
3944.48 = 9.139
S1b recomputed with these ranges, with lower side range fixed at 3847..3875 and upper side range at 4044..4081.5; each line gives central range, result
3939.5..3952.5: 1.7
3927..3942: 8.1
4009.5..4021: -4.6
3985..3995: -3.5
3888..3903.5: -2.9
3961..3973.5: 7.3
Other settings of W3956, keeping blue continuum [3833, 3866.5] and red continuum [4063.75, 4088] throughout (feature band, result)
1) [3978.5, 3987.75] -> -0.16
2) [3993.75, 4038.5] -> -0.22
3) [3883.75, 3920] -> -0.14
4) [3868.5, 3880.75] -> 0.07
